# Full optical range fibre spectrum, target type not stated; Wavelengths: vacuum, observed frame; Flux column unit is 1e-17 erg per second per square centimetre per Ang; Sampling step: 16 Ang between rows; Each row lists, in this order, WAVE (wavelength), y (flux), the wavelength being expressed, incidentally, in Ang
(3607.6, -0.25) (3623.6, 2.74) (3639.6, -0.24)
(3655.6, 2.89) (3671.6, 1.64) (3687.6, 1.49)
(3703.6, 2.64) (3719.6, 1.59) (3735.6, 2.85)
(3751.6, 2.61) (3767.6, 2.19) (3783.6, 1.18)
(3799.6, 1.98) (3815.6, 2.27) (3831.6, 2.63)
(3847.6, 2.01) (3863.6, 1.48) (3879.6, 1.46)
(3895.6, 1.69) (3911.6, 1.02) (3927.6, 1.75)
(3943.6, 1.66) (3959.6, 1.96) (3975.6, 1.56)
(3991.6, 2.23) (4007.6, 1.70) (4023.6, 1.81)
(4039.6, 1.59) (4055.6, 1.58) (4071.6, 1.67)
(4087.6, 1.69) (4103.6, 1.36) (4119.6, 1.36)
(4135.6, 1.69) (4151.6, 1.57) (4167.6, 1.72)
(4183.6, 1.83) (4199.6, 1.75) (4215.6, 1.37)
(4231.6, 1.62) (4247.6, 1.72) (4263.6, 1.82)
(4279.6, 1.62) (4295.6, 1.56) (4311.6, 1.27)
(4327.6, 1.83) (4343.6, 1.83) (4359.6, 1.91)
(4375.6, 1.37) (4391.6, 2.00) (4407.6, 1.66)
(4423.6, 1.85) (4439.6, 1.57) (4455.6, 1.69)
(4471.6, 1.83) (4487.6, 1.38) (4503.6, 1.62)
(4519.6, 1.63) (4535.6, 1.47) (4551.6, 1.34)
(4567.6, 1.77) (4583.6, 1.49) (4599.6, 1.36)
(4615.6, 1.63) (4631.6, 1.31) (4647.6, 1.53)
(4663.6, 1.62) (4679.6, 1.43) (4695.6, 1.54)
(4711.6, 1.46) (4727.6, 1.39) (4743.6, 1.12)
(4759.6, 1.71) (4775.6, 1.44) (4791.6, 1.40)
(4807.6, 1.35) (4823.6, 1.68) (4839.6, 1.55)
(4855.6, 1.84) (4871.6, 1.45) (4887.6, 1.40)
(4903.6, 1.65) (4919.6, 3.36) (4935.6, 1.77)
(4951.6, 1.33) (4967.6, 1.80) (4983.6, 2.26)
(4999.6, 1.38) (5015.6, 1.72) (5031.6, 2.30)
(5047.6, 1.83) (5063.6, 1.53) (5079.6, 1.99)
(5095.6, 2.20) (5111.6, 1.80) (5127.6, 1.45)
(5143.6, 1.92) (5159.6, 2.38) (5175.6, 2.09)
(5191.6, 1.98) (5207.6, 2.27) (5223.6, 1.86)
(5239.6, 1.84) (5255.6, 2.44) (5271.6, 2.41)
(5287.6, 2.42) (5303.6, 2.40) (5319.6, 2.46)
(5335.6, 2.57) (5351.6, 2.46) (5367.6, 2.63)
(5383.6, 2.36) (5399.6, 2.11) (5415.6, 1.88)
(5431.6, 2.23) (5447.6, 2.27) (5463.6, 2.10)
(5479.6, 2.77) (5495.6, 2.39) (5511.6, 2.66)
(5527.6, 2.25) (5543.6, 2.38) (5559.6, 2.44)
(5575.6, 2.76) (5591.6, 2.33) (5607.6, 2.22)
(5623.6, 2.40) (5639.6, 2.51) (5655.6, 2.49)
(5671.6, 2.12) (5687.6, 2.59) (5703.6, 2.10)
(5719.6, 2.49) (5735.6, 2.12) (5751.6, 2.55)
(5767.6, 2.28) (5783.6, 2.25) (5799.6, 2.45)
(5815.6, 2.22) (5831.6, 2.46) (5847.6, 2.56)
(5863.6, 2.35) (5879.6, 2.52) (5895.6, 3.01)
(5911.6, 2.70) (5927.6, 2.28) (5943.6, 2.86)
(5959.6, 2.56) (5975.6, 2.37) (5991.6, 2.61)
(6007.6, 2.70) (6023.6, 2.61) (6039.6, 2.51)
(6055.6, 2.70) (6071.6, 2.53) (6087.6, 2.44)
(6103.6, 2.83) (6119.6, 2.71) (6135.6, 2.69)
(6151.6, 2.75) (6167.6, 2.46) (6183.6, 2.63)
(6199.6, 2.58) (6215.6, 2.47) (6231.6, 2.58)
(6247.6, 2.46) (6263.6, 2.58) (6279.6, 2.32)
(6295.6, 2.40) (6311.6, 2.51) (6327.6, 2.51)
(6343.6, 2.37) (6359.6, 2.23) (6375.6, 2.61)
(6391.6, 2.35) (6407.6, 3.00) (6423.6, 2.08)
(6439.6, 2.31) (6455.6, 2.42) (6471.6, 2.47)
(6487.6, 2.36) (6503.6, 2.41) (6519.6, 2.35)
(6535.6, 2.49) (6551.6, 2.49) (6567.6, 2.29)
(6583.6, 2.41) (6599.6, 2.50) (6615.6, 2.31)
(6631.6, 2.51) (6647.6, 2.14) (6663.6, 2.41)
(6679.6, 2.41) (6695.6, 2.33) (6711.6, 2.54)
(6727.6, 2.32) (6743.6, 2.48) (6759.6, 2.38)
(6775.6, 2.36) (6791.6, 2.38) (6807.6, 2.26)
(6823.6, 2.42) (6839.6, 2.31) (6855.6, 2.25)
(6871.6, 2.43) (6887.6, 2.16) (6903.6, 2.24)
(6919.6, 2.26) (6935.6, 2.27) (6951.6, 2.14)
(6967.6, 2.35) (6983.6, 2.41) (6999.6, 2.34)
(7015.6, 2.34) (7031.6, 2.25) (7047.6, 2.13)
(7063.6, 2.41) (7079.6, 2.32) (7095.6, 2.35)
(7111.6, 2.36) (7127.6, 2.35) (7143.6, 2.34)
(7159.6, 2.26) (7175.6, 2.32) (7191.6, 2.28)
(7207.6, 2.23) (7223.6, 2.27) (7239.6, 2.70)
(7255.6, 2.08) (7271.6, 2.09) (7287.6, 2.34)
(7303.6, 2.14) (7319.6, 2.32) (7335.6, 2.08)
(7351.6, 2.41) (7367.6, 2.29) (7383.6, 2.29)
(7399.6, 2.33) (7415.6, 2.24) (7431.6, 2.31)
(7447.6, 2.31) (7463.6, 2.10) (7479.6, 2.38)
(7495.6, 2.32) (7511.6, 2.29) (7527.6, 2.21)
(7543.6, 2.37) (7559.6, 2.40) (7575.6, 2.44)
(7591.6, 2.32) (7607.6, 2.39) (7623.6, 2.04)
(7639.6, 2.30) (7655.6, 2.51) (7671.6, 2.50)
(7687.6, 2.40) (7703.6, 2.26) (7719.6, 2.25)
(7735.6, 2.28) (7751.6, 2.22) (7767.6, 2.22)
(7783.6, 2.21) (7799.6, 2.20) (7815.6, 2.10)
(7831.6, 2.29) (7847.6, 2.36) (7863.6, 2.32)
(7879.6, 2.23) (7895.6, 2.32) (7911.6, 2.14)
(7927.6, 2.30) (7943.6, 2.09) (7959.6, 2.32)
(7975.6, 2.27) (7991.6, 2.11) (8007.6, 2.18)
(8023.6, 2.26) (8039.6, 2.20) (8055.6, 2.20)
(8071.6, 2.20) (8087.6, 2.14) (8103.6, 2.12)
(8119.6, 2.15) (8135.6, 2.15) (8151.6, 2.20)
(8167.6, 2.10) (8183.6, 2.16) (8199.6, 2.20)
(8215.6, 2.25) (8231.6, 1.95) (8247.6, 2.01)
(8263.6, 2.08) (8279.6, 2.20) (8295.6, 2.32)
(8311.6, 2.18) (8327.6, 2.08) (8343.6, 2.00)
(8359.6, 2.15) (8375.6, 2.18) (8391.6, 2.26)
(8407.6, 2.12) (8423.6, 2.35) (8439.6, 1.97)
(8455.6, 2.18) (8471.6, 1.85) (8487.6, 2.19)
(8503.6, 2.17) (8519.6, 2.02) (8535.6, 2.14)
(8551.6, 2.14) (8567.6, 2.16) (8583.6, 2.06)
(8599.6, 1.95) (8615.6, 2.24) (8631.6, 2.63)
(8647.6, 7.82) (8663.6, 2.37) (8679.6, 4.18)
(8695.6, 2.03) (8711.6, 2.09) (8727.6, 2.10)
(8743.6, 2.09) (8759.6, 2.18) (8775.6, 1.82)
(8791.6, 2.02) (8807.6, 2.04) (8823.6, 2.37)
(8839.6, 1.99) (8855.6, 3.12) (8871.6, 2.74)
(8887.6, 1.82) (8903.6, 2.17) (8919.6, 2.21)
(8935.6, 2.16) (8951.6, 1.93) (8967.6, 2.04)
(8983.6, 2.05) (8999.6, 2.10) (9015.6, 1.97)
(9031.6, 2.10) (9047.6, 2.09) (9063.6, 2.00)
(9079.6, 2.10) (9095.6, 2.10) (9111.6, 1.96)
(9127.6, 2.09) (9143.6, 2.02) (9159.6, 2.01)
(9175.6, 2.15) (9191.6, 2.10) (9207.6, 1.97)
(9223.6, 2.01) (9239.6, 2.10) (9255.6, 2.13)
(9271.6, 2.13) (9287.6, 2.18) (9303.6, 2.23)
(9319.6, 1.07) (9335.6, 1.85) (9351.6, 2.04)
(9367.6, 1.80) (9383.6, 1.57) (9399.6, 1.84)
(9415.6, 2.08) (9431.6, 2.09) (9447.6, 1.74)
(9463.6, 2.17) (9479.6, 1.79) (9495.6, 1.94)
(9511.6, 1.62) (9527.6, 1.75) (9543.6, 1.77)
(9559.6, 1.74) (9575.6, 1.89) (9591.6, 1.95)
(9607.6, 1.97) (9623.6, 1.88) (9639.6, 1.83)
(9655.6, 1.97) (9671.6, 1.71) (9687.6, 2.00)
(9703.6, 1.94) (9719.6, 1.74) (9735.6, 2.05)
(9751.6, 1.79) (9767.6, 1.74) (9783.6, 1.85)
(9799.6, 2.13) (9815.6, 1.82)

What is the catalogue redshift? 0.32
